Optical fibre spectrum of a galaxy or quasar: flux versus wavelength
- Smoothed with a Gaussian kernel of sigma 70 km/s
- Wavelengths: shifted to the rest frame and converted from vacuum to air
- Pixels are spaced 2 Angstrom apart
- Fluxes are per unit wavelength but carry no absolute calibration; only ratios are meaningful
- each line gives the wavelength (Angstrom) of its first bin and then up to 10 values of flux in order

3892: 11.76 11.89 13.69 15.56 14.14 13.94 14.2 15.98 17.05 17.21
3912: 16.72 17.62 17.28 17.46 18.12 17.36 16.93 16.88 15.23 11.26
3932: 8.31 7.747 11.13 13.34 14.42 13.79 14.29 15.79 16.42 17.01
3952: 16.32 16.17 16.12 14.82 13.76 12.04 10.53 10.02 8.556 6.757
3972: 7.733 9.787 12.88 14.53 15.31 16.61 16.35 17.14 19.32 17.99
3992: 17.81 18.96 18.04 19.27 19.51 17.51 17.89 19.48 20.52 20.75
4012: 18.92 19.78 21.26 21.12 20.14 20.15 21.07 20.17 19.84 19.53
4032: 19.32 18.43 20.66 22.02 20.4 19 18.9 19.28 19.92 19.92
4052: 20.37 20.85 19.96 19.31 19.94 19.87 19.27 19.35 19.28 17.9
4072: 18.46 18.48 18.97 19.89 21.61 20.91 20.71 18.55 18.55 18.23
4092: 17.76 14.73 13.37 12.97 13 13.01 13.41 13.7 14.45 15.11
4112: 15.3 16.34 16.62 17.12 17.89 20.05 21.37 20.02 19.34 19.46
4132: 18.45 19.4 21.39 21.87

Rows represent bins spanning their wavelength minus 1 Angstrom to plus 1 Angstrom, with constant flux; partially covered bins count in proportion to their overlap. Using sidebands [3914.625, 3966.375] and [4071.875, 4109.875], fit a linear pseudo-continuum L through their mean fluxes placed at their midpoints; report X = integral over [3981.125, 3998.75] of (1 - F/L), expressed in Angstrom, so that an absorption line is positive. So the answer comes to -3.2 Angstrom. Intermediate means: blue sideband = 14.4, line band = 17.9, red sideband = 16.8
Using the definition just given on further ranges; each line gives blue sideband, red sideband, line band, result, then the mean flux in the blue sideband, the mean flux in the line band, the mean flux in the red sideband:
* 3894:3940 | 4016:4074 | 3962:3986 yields 7.2 Angstrom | 14.8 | 12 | 19.8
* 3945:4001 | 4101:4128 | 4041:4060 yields -4.7 Angstrom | 14.8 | 19.7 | 16.6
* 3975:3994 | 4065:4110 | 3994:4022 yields -4.8 Angstrom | 16.6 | 19.6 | 17.1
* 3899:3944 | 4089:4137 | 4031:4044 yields -3.2 Angstrom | 14.8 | 19.9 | 16.8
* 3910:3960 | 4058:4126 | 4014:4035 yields -4.6 Angstrom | 15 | 20.1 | 17.5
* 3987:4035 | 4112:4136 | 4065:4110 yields 4.4 Angstrom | 19.4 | 17.1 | 18.7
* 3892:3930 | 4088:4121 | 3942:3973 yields 5.0 Angstrom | 15.7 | 13.1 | 15.3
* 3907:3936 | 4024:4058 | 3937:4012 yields 8.6 Angstrom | 15.2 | 15.4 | 19.9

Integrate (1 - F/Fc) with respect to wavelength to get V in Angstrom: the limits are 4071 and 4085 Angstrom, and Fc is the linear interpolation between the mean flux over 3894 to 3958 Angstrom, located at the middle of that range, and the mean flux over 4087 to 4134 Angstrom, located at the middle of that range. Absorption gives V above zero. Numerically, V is -3.0 Angstrom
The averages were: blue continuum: 15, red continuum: 16.6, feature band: 19.9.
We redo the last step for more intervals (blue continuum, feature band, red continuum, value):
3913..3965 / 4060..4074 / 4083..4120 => -3.2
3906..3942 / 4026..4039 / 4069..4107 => -2.9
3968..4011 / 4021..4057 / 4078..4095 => -4.9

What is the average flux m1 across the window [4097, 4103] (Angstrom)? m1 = 13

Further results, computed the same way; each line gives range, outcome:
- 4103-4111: 14.2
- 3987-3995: 18.5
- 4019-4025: 20.5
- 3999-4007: 18.6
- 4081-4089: 19.7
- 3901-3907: 14.7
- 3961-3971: 9.58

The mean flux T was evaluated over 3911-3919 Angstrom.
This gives 17.3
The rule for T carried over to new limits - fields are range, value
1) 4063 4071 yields 19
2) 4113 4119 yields 16.7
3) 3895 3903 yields 14.3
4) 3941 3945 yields 14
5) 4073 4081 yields 19.7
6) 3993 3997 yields 18.5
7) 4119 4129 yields 19.7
